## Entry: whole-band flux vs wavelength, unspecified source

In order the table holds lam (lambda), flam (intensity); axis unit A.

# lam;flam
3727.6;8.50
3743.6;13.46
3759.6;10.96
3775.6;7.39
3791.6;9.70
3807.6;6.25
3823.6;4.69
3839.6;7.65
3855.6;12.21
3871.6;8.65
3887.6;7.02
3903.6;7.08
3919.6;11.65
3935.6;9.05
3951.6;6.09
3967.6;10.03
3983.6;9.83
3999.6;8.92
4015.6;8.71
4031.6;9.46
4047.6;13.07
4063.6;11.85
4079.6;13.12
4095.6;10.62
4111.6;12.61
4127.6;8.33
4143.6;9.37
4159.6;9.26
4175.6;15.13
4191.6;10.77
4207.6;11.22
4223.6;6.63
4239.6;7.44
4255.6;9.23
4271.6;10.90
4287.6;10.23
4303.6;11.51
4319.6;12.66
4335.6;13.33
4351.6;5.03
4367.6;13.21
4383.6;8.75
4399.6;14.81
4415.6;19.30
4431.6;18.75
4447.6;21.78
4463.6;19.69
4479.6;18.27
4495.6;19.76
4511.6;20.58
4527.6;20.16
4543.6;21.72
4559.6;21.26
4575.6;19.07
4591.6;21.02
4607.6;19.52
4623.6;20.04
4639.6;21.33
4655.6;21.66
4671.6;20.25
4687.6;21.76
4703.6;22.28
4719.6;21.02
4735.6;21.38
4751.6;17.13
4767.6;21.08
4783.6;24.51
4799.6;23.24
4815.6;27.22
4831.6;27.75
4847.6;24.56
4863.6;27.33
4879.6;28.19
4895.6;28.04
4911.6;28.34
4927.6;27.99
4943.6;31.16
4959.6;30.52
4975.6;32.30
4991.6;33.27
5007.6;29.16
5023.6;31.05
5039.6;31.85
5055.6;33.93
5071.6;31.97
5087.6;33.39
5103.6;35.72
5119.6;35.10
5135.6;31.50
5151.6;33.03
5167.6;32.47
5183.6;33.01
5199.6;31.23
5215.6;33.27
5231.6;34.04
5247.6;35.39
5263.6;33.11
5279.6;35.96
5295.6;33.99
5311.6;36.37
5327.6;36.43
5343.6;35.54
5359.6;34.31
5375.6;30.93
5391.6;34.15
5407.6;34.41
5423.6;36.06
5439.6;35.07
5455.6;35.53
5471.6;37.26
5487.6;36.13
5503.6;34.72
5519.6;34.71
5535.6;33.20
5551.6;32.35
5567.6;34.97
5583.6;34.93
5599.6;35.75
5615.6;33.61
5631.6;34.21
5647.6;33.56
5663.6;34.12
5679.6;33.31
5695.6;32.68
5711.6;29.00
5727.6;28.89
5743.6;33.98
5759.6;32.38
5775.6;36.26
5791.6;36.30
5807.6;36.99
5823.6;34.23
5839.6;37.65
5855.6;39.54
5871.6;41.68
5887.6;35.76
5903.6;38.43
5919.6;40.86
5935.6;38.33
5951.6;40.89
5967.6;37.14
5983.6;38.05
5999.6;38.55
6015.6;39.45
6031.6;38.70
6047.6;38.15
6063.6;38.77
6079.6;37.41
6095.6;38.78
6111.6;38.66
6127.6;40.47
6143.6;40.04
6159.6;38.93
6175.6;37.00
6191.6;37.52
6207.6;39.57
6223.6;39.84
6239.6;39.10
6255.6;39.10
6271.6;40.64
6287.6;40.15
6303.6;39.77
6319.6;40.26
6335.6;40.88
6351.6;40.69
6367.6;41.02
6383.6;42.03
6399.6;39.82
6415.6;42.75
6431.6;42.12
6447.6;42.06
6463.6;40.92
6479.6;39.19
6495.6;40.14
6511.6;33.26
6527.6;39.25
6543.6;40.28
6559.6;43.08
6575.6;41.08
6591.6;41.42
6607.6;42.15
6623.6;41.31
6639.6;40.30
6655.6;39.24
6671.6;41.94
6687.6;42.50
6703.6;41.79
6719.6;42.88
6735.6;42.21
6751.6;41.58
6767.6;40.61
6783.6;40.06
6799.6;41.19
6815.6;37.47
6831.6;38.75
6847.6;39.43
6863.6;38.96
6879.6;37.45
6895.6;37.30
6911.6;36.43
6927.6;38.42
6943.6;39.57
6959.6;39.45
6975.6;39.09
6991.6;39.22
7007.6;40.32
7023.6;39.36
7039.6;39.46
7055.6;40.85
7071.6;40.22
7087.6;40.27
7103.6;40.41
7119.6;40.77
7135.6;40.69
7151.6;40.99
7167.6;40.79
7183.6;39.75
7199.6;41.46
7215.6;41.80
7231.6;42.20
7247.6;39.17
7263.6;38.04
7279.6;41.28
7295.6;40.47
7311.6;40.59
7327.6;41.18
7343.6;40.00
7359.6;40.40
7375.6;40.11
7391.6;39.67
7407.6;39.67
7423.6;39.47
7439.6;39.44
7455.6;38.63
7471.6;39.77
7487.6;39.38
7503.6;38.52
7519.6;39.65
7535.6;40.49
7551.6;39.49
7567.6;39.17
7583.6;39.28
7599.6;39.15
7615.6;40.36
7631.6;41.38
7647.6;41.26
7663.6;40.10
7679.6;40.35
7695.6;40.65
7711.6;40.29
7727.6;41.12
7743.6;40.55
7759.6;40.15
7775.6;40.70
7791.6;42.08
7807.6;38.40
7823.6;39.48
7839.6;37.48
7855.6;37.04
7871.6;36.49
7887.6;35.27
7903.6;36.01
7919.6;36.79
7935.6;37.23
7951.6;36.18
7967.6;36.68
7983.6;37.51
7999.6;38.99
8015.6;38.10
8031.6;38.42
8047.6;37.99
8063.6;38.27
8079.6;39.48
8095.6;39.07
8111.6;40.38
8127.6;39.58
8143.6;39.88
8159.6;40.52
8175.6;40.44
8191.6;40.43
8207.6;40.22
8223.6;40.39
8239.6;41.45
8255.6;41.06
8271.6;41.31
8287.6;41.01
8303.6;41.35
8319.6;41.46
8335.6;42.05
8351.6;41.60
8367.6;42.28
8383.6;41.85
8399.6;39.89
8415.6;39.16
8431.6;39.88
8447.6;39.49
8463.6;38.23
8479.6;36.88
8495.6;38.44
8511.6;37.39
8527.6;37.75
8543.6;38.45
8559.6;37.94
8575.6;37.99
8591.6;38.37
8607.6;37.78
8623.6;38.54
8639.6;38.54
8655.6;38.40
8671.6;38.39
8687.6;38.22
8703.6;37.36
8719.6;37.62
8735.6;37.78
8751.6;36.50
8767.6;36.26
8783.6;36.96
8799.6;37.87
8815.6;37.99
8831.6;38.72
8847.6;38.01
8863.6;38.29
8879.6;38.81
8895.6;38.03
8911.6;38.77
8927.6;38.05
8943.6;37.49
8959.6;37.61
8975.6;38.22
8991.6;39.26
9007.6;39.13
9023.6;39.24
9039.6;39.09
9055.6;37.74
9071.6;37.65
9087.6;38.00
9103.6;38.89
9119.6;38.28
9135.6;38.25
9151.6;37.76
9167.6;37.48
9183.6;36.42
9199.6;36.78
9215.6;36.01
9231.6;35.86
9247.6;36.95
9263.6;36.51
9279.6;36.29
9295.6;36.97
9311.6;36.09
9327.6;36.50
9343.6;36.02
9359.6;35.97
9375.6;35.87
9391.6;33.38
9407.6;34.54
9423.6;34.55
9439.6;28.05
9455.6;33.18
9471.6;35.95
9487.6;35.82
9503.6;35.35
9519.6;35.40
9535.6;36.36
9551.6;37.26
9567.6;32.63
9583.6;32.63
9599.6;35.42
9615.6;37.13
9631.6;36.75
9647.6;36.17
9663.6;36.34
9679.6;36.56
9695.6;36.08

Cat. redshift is 0.11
